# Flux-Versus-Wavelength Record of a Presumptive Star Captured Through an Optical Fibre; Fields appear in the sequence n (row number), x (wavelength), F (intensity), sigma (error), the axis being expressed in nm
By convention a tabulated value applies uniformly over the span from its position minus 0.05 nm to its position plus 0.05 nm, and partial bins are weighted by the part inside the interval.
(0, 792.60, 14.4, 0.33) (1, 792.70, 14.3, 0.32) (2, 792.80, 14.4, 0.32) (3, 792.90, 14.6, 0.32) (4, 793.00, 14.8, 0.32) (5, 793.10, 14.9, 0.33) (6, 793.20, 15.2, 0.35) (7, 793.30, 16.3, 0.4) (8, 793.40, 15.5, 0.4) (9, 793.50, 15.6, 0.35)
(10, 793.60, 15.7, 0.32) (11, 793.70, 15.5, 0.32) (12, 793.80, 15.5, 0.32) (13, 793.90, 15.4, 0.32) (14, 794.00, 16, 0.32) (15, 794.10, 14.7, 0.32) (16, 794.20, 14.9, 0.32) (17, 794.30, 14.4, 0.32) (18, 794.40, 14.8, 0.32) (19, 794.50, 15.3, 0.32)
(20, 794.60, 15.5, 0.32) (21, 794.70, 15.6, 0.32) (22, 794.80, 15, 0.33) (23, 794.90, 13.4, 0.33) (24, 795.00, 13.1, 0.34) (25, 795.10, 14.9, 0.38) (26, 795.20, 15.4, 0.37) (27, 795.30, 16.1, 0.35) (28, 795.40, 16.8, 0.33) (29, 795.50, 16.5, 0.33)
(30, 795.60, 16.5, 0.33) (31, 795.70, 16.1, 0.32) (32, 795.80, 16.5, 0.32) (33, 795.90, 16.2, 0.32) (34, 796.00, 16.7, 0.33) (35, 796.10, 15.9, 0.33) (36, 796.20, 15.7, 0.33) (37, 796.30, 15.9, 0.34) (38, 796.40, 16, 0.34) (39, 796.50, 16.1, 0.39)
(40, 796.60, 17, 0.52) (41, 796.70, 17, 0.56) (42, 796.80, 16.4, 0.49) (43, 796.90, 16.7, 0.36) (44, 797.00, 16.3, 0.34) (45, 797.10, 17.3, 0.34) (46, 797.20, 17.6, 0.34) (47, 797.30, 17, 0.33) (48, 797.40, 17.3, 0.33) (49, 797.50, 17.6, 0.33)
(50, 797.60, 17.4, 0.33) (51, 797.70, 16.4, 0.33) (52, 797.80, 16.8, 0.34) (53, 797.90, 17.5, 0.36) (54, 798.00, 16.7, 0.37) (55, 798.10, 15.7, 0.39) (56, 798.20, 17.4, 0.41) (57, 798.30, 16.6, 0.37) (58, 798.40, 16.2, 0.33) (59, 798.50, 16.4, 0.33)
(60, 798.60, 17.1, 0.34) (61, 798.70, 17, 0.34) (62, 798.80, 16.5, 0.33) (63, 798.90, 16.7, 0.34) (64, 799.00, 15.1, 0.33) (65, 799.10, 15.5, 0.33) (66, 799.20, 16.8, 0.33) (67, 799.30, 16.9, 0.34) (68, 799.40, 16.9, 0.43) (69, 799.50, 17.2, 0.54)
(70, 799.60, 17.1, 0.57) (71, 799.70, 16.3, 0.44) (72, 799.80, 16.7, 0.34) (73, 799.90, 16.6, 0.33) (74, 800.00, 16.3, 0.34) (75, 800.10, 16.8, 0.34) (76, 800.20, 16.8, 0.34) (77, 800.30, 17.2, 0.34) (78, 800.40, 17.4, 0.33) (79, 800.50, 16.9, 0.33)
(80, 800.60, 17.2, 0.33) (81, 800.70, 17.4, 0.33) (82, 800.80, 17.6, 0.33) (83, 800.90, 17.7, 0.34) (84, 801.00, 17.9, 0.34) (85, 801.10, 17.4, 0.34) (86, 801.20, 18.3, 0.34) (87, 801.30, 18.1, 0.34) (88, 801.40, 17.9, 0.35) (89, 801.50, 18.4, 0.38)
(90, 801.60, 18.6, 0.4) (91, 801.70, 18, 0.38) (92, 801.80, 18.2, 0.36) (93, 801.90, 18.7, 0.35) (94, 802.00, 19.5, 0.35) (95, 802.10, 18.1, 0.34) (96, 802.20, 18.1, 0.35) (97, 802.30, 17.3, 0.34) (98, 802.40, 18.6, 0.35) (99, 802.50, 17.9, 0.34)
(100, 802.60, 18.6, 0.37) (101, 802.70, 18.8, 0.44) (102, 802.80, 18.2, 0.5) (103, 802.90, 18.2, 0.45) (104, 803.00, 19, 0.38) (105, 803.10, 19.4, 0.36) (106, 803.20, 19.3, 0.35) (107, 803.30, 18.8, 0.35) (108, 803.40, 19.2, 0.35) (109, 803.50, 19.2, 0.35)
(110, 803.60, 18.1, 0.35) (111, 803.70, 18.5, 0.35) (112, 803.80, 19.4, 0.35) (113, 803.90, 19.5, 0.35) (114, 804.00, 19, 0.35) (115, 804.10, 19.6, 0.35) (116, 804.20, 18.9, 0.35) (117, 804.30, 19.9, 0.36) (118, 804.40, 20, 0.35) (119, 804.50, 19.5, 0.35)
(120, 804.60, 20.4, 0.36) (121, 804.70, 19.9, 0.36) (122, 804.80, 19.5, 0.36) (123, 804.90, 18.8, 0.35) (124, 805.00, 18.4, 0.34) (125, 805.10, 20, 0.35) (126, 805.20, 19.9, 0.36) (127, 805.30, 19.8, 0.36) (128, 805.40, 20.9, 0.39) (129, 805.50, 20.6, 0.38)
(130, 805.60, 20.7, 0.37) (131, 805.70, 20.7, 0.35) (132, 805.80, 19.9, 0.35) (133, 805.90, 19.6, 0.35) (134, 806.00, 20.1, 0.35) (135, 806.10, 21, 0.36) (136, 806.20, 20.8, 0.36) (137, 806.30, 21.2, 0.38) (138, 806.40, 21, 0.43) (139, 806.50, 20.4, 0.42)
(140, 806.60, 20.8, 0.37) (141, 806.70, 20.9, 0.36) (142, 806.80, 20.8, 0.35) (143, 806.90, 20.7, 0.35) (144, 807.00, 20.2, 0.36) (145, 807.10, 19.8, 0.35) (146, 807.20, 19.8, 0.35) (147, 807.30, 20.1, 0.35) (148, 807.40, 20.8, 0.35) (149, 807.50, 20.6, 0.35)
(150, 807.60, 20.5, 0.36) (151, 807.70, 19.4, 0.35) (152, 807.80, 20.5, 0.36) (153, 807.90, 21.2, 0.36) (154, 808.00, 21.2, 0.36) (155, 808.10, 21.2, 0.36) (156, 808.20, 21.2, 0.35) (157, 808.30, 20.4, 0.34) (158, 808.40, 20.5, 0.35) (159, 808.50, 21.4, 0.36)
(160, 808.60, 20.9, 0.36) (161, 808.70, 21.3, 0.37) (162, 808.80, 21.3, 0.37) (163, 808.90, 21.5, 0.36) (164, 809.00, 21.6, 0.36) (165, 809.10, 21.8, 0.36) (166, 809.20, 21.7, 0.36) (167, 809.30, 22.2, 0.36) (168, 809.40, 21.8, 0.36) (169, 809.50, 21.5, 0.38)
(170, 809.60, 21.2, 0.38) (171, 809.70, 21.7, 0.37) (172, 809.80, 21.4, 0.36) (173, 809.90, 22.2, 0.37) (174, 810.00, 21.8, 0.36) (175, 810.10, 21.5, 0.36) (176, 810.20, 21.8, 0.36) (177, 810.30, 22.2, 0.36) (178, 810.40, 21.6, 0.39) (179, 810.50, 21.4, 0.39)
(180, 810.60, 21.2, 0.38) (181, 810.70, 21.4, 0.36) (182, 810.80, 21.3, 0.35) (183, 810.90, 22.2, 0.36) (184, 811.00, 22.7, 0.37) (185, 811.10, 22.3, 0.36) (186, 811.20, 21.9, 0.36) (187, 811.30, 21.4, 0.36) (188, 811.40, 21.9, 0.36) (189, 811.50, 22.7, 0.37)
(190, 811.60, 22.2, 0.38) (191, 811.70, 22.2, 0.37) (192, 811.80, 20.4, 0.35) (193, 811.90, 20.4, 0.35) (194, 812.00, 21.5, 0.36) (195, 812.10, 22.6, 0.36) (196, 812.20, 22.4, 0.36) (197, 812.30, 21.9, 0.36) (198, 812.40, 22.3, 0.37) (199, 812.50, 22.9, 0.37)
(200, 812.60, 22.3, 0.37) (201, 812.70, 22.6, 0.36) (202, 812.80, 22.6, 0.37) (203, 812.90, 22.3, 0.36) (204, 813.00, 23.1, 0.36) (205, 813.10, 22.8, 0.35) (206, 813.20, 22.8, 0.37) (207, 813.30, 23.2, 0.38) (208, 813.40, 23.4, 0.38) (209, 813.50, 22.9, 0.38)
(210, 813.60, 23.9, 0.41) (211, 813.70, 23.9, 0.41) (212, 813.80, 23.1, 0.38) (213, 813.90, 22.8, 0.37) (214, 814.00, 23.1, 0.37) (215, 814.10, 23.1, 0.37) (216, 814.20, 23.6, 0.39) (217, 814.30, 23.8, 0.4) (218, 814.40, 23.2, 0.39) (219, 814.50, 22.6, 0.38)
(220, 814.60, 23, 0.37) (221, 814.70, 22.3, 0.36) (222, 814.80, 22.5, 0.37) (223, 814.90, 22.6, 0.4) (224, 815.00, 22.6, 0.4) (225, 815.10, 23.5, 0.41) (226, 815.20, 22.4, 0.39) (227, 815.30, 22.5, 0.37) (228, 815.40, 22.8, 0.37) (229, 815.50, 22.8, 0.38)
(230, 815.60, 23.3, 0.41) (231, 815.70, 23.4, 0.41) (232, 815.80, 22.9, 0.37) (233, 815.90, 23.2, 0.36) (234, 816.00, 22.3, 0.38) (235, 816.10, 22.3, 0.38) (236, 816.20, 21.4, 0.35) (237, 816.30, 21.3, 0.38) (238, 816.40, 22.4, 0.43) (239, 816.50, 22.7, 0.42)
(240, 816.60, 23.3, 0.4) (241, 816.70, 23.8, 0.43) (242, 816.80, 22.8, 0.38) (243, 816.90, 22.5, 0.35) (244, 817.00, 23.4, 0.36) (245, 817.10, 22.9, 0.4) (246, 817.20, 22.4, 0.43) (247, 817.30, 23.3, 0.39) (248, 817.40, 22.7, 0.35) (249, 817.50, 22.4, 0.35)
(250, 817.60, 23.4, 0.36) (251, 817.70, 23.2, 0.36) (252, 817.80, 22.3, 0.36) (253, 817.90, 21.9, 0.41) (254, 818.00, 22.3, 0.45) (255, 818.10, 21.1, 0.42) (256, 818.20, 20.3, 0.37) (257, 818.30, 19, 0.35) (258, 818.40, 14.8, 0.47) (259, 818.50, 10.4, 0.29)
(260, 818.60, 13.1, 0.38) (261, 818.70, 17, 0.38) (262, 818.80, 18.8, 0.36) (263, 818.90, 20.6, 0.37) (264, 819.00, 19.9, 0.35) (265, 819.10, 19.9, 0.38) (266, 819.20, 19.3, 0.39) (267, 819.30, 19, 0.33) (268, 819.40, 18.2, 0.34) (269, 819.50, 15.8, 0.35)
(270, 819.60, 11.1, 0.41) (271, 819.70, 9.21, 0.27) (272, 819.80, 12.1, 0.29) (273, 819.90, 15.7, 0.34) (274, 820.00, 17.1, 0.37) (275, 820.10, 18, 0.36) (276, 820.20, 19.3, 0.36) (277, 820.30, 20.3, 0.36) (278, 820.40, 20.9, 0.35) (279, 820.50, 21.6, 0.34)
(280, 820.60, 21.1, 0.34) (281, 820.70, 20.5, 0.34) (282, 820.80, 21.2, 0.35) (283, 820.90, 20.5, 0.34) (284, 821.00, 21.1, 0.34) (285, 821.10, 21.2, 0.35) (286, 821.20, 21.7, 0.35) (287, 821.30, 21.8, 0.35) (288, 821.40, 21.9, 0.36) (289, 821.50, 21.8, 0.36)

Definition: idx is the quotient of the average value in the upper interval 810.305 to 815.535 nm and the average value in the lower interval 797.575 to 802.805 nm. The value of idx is 1.30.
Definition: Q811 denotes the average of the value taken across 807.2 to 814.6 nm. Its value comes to 21.9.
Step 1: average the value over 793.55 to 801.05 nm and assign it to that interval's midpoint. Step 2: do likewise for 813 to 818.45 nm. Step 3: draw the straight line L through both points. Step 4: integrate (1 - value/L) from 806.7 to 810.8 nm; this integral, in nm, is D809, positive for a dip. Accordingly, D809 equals -0.188 nm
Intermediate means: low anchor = 16.3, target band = 21.1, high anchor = 22.6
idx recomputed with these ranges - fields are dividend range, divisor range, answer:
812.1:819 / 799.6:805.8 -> 1.19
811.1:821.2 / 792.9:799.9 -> 1.32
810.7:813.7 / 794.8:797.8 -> 1.37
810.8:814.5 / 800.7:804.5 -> 1.21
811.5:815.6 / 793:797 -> 1.45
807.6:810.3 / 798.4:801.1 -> 1.27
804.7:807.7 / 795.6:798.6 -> 1.22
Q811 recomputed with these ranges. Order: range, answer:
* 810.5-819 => 22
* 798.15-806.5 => 18.4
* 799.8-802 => 17.6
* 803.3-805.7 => 19.6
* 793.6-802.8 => 16.7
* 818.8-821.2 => 18.5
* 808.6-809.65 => 21.6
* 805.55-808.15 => 20.5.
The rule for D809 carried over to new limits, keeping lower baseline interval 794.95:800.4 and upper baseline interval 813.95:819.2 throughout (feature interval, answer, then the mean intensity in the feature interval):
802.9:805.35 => -0.14 nm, 19.3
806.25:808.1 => -0.14 nm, 20.6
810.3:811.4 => -0.09 nm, 21.8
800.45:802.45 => -0.05 nm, 18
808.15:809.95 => -0.16 nm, 21.4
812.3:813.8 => -0.16 nm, 22.9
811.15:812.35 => -0.08 nm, 21.8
